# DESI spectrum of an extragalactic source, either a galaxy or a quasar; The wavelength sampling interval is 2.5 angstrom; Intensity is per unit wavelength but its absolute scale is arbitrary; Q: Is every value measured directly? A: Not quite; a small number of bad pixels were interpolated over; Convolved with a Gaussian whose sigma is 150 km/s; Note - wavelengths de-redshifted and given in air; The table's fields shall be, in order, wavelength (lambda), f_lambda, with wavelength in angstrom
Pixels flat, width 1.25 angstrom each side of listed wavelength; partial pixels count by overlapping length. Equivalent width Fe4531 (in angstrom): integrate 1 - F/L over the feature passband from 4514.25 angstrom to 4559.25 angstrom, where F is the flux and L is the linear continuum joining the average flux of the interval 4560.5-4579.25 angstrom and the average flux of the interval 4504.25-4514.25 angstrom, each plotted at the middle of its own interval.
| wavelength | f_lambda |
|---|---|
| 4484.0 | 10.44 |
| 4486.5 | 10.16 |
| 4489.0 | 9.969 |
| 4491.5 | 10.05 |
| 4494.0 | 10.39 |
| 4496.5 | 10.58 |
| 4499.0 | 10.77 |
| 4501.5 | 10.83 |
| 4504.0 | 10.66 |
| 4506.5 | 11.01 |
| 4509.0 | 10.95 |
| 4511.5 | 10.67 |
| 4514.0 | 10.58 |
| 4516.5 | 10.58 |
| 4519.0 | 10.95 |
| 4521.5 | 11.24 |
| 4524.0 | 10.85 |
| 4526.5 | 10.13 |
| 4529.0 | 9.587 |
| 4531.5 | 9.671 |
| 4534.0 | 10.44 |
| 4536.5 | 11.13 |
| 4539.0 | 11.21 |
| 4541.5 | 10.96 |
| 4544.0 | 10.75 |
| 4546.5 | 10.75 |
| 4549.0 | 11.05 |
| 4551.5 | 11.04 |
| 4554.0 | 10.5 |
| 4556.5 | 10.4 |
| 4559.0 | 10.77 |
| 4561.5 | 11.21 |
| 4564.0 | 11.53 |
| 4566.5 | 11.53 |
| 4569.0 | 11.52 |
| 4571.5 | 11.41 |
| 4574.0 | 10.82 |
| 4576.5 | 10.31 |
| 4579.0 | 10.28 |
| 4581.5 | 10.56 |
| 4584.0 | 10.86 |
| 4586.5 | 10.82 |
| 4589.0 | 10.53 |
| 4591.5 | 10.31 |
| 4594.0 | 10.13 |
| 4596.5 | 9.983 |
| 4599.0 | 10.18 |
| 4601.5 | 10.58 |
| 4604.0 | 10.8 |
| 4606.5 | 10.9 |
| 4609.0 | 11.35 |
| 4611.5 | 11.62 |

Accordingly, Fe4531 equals 1.2 angstrom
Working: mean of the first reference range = 10.8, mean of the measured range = 10.7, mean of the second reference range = 11.1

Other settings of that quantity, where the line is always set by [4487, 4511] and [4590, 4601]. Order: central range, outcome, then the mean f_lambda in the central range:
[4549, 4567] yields -1.1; 11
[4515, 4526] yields -0.4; 10.8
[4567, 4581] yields -0.8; 10.9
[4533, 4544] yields -0.5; 10.9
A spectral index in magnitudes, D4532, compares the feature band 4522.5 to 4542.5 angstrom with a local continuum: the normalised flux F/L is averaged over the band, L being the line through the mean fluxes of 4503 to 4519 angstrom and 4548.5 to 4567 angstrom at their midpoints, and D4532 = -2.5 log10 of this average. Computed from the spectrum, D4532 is 0.04 mag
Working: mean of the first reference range 10.8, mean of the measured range 10.5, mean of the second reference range 11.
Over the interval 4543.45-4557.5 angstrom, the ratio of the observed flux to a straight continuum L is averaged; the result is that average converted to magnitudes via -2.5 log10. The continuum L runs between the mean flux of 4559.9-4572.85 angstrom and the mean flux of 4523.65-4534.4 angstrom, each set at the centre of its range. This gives 0.01 mag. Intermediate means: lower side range 10.1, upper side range 11.4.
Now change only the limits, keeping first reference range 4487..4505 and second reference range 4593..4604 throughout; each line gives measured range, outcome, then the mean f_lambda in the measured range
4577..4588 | -0.03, 10.6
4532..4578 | -0.06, 10.9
